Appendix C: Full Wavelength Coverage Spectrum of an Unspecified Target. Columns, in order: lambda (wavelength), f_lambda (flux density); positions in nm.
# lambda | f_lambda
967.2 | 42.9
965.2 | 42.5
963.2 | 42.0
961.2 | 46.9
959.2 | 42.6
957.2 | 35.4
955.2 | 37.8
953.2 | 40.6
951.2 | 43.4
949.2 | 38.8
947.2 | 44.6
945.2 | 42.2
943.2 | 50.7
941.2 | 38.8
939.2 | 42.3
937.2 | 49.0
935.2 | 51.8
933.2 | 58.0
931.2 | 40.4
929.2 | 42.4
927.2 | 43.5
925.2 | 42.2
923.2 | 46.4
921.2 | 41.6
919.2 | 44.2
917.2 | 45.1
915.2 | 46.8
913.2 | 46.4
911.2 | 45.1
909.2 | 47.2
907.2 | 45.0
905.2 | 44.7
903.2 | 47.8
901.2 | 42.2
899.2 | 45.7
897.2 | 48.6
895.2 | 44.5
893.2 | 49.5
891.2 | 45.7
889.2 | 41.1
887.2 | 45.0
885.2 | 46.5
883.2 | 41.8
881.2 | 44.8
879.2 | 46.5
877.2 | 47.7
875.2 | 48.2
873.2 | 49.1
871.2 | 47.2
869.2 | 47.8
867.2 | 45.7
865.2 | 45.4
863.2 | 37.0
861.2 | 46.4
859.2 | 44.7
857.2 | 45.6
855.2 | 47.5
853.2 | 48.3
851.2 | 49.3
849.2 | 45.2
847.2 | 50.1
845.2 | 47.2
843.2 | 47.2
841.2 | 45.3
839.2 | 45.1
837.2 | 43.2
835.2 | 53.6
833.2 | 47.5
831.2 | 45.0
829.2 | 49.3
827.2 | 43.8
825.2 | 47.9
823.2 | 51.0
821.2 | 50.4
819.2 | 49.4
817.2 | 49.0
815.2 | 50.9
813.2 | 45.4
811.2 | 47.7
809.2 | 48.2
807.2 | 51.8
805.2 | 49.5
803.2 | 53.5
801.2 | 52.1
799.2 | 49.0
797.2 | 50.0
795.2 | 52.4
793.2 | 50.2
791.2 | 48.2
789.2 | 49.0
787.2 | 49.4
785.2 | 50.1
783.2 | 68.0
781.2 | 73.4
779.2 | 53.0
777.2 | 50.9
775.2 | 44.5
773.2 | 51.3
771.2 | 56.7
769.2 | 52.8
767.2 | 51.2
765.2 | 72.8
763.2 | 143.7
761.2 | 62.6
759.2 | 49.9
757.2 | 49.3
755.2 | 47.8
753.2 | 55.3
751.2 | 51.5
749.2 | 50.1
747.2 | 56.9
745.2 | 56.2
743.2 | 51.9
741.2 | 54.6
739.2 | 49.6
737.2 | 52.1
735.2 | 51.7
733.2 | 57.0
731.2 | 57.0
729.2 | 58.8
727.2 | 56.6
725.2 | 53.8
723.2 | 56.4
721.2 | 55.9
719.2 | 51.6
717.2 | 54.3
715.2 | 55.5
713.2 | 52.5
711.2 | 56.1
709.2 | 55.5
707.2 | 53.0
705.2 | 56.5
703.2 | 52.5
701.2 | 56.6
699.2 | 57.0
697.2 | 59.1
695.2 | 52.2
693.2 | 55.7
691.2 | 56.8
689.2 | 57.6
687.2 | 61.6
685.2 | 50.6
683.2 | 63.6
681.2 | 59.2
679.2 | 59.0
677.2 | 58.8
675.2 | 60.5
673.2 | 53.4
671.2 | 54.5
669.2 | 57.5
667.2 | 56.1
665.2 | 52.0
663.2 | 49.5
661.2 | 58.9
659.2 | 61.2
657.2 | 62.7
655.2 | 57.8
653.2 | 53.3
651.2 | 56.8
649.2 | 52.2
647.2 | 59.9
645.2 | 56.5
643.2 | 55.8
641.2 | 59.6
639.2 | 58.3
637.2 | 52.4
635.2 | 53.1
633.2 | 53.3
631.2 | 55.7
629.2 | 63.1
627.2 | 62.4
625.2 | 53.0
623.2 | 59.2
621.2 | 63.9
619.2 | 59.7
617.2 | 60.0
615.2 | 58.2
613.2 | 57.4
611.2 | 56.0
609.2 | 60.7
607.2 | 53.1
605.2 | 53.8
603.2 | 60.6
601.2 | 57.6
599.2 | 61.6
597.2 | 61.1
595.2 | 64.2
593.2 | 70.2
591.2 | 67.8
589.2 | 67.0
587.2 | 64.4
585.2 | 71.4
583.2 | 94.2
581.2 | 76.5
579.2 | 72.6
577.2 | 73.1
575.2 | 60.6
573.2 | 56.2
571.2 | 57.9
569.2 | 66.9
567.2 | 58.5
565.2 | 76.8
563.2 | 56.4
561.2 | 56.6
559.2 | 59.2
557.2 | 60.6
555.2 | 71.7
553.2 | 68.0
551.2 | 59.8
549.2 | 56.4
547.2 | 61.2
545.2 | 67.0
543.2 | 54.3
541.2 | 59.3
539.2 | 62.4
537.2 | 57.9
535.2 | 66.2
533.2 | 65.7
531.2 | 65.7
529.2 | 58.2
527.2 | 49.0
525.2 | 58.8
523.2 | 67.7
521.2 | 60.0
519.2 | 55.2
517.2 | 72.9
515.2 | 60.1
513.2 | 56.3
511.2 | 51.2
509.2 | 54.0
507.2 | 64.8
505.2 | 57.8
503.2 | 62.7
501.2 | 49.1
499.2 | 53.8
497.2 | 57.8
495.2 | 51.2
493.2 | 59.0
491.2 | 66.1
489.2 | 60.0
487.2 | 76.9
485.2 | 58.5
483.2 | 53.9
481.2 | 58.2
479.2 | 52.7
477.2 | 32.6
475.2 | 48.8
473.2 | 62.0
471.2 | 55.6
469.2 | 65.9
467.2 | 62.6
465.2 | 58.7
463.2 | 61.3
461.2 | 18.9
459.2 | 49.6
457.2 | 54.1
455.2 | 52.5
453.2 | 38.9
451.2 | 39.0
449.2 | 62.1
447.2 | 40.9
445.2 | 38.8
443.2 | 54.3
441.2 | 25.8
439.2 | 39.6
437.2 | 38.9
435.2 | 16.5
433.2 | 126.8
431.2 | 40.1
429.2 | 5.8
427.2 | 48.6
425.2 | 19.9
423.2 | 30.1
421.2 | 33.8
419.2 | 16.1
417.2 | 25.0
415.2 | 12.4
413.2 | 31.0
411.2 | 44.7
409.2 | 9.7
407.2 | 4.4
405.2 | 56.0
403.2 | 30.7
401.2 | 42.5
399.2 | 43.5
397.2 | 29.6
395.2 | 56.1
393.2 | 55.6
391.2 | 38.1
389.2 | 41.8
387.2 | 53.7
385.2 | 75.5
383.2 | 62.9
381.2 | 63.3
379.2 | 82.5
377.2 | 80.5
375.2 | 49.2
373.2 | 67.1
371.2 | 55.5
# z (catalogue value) 0.163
